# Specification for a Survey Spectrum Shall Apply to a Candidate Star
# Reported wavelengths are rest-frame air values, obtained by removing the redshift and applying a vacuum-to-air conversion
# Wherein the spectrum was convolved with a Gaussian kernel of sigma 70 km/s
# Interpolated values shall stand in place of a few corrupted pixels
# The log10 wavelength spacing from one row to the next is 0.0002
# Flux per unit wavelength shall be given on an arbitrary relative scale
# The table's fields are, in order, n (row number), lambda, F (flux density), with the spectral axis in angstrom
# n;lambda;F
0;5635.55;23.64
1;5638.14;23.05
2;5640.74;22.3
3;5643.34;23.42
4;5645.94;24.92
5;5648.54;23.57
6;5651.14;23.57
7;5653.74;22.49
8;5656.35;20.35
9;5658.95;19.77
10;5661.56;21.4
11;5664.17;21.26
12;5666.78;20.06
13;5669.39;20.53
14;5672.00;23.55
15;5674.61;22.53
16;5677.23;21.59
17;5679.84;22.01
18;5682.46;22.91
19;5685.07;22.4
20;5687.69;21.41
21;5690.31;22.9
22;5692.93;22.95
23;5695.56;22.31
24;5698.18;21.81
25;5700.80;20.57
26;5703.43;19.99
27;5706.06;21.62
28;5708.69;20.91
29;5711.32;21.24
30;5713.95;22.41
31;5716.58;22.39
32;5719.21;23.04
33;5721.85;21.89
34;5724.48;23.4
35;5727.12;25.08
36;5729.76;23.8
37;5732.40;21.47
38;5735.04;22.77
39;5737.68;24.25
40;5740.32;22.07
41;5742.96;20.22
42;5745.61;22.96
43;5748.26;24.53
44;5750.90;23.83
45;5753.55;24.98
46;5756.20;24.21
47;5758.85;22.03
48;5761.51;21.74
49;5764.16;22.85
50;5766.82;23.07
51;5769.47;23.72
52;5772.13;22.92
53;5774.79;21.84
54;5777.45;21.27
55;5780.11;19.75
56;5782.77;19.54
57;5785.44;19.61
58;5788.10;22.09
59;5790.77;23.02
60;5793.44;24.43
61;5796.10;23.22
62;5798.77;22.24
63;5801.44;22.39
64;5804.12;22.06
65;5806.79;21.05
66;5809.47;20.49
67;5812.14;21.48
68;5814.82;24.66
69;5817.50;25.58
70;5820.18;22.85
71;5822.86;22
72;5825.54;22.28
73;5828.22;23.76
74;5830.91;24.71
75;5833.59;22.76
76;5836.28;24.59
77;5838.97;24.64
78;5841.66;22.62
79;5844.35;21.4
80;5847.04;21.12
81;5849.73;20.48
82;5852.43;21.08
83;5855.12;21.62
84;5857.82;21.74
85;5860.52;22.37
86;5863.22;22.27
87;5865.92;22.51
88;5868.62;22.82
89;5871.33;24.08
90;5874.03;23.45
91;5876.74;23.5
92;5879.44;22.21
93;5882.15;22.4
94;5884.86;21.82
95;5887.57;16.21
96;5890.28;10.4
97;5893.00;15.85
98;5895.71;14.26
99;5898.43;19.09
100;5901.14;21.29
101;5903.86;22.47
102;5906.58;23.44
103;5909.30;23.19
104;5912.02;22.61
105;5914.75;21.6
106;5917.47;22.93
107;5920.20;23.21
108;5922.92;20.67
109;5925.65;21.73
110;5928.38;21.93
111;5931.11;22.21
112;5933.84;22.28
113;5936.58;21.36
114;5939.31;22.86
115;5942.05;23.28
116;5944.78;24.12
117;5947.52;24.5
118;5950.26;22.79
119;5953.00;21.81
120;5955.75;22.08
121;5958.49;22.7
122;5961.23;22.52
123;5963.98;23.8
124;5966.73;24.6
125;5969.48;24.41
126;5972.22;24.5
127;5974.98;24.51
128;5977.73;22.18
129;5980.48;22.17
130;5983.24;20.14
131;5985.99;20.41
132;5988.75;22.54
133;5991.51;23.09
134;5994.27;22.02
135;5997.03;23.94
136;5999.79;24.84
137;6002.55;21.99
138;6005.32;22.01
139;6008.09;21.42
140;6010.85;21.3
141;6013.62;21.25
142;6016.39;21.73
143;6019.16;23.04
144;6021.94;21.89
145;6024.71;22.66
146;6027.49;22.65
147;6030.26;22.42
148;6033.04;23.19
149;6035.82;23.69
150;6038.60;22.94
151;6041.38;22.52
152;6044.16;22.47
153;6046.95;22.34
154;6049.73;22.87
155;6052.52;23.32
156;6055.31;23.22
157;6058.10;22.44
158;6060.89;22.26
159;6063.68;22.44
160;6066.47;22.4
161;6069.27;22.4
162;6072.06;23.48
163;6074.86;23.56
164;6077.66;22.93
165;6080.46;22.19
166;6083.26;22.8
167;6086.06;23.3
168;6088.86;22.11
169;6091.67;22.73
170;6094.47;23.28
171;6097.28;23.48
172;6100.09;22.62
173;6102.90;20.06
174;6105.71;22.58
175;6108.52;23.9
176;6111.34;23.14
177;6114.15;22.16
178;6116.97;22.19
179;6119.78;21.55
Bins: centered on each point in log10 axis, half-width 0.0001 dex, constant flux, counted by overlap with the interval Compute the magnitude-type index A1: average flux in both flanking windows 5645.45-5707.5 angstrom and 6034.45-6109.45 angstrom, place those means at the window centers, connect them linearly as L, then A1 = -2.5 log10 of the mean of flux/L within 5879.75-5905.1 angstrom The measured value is 0.21 mag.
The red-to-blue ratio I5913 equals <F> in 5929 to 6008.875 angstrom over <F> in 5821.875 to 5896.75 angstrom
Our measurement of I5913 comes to 1.1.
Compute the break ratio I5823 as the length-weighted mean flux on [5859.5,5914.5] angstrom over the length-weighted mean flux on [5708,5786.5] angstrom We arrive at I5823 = 0.9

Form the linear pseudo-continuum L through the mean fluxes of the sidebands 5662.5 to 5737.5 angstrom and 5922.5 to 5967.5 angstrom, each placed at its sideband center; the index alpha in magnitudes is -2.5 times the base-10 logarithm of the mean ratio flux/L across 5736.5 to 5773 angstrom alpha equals -0.04 mag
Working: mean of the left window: 22.1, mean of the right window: 22.7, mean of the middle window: 23.1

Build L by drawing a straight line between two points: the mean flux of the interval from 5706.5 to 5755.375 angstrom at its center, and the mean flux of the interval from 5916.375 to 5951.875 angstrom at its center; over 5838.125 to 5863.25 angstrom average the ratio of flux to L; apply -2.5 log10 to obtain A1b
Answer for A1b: 0.04 mag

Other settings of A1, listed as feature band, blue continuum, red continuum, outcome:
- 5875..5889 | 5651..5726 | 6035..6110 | 0.05 mag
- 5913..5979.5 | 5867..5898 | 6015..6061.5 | -0.09 mag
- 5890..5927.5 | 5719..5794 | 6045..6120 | 0.11 mag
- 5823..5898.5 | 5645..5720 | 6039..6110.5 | 0.05 mag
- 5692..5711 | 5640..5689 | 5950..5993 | 0.04 mag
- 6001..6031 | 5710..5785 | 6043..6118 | 0.03 mag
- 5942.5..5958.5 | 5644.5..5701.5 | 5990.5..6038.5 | -0.03 mag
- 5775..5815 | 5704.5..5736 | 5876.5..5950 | 0.01 mag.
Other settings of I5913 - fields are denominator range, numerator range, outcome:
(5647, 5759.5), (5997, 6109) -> 1.01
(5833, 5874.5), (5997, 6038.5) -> 1.00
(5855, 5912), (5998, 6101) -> 1.09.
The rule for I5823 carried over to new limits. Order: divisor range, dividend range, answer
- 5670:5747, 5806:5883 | 1.02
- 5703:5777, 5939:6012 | 1.01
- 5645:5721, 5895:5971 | 1.02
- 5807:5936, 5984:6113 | 1.04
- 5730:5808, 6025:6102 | 1.02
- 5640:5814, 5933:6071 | 1.02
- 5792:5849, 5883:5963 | 0.93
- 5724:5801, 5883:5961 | 0.94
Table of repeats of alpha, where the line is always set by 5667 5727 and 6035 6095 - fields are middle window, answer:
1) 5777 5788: 0.10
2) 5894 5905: 0.17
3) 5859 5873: -0.02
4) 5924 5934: 0.03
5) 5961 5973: -0.07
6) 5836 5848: -0.02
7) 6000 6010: 0.03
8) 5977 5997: 0.03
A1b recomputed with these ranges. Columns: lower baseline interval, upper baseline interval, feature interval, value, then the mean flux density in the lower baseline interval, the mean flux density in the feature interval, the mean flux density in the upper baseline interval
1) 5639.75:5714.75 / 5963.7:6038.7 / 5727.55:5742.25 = -0.04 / 21.9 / 22.9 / 22.7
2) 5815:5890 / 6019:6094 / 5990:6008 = -0.01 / 22.3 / 22.9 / 22.8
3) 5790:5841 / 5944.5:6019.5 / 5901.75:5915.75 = 0.01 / 23.1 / 22.6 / 22.7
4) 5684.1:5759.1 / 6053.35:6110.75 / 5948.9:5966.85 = -0.01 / 22.5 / 22.8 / 22.7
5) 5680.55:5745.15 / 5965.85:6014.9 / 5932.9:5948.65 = -0.02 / 22.2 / 23.1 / 22.6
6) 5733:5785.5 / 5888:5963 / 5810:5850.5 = -0.05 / 22.5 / 23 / 21.3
